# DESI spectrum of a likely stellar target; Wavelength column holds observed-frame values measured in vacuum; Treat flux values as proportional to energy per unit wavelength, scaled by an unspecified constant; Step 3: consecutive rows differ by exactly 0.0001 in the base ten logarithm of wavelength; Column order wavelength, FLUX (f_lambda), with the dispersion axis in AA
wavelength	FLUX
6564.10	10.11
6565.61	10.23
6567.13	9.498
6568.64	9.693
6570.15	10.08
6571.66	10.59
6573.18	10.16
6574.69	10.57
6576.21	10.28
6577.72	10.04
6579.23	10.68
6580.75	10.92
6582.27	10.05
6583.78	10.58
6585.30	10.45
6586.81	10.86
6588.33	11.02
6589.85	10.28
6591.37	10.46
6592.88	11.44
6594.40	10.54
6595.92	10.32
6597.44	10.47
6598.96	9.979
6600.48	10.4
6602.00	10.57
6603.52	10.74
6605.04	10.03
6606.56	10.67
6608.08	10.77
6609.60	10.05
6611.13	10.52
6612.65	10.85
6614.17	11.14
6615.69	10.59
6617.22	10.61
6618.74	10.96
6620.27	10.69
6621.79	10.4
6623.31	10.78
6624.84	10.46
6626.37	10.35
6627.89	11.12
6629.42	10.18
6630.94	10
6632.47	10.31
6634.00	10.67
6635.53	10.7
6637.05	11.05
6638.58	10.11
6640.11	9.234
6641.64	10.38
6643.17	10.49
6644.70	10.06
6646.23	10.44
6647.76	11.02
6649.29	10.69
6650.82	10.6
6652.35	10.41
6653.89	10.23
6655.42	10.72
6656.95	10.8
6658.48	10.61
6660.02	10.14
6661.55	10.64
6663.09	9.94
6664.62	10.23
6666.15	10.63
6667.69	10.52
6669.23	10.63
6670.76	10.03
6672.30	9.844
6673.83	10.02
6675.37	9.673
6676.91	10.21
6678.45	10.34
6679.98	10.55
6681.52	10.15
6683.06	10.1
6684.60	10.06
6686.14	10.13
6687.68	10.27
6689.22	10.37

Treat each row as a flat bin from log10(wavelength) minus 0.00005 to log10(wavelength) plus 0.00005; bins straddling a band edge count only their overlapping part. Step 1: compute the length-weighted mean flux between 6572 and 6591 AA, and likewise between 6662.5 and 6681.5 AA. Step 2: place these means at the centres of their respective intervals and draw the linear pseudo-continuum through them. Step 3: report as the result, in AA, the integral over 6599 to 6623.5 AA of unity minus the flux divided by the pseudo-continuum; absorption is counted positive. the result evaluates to -0.4 AA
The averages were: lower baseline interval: 10.5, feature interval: 10.6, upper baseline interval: 10.2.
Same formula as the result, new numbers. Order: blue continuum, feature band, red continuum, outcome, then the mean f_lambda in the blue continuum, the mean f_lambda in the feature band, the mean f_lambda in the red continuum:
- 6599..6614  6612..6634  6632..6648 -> -0.3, 10.5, 10.6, 10.4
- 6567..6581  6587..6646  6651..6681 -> -1.3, 10.3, 10.5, 10.3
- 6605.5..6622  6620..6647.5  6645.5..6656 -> 0.5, 10.7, 10.4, 10.6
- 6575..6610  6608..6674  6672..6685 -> -1.2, 10.5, 10.5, 10.1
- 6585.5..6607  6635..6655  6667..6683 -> -0.2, 10.6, 10.4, 10.2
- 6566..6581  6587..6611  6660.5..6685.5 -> -0.7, 10.2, 10.5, 10.2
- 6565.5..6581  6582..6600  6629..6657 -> -0.5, 10.2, 10.5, 10.4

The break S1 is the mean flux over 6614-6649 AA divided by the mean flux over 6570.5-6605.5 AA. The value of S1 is 1.0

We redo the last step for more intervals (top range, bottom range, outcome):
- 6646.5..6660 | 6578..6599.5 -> 1.00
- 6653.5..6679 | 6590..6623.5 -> 0.97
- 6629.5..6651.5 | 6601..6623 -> 0.98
